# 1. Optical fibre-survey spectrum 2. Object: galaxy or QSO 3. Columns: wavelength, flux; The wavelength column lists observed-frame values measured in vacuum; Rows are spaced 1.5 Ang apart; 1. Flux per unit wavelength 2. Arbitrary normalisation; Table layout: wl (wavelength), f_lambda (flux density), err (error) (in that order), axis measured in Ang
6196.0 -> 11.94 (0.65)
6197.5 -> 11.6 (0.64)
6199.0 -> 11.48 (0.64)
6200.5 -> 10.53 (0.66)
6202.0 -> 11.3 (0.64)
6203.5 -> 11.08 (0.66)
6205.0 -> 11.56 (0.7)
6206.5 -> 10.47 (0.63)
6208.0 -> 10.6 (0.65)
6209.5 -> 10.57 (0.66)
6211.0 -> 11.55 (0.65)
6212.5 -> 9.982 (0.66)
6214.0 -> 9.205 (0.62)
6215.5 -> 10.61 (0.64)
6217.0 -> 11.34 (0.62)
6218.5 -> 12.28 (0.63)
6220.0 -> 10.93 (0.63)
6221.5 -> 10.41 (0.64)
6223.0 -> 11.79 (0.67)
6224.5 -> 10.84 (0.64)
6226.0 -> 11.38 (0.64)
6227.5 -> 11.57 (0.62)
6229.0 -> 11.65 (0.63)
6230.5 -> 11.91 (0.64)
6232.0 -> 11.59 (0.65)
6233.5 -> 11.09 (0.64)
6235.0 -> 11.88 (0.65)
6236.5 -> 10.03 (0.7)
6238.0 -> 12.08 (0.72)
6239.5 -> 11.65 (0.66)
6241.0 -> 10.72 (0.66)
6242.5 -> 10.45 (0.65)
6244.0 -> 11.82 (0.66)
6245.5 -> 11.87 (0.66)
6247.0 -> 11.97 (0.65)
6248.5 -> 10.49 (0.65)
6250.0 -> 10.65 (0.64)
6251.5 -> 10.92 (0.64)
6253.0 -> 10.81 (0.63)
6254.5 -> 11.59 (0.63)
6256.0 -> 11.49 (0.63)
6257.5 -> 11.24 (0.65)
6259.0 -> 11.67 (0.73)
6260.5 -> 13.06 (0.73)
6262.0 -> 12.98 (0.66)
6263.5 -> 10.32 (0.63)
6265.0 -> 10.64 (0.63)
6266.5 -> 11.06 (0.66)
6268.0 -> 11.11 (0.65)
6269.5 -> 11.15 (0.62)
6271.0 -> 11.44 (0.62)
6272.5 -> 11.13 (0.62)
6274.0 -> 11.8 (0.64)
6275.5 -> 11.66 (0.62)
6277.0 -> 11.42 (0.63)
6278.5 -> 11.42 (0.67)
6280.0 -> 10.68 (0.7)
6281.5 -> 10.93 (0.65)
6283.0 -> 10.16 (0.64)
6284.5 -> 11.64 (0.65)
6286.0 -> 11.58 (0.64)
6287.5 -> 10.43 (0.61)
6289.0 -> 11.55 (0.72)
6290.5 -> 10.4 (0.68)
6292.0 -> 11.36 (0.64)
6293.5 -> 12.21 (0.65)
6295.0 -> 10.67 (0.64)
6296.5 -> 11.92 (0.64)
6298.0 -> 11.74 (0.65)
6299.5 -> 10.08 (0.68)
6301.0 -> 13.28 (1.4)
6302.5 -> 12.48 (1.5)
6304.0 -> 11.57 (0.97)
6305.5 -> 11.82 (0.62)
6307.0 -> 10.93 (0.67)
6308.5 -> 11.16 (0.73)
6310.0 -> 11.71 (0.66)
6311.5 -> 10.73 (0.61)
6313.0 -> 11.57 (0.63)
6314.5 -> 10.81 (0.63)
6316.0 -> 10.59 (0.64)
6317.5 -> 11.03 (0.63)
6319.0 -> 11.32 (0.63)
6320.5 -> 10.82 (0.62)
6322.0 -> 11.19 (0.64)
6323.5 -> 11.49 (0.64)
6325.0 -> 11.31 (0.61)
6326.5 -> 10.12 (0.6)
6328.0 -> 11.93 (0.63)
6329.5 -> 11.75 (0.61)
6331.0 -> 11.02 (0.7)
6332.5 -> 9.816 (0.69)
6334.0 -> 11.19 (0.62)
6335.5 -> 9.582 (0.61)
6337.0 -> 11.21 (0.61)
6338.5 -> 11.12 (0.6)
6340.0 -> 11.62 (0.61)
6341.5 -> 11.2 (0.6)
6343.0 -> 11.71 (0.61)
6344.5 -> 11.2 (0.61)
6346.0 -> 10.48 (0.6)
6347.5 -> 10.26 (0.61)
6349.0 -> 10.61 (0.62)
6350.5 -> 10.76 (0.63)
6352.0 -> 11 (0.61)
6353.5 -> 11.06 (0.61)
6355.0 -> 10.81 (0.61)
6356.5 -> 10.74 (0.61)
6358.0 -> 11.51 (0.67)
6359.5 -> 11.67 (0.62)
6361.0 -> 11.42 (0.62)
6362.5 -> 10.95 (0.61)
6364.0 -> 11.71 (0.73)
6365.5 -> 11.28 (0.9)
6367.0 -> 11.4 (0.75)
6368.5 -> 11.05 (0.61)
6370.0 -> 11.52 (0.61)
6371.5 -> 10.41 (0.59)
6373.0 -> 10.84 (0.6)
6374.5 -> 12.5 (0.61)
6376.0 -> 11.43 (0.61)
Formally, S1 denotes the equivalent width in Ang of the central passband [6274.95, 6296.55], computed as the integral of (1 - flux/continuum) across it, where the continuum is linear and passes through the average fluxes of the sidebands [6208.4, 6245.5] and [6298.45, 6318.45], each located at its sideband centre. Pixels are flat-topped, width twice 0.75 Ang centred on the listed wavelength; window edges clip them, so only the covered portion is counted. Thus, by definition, 0.3 Ang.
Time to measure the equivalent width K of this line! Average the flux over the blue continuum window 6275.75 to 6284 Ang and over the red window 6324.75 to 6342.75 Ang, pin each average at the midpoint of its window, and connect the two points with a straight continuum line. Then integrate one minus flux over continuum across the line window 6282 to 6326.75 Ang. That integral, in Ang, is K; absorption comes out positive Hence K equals -1.1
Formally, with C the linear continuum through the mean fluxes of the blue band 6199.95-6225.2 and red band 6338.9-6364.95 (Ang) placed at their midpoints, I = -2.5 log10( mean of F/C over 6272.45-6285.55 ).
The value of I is -0.02 mag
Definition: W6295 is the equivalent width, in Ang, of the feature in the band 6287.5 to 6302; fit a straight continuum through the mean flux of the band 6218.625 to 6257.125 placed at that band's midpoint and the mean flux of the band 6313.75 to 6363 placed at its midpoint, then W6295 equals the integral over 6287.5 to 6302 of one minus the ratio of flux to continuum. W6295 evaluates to -0.4 Ang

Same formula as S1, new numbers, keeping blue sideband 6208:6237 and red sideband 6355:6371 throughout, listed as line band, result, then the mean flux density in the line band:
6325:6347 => 0.5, 11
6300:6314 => -0.6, 11.6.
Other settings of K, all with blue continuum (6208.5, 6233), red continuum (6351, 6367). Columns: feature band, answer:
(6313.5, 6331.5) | 0.1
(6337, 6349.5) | 0.2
